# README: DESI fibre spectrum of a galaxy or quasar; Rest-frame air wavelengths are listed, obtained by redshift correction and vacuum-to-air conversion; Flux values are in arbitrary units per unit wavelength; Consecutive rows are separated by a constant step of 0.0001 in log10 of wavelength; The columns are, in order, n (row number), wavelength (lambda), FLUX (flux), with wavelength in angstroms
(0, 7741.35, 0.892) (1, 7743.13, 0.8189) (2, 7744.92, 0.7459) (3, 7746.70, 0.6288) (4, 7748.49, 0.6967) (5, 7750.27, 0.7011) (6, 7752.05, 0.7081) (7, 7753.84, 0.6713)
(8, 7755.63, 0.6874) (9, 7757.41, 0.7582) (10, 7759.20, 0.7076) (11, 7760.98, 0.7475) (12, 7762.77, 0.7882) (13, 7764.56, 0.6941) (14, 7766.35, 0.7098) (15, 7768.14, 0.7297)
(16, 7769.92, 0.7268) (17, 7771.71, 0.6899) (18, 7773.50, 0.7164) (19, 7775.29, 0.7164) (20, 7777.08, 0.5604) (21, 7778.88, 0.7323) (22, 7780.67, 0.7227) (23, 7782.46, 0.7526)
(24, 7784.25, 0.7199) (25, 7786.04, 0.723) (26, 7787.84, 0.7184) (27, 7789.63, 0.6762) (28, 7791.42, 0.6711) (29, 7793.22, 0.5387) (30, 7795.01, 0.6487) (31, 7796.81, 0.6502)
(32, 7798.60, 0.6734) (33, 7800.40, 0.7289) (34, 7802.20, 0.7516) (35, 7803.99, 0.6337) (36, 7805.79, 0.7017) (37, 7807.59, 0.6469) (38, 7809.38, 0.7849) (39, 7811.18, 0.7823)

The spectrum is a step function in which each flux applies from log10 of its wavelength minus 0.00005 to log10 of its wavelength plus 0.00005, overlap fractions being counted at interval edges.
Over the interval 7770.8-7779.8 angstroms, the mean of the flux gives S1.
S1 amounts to 0.683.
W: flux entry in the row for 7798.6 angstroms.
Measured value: 0.6734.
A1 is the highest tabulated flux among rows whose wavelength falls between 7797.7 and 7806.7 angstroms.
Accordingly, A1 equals 0.7516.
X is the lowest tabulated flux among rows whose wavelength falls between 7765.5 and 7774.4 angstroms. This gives 0.6899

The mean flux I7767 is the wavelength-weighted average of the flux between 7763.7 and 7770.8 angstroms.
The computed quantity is 0.716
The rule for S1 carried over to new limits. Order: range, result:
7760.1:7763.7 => 0.766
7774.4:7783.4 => 0.697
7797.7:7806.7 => 0.698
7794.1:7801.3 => 0.675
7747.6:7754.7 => 0.695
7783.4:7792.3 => 0.702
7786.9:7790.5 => 0.697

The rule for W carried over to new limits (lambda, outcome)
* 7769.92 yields 0.7268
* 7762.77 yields 0.7882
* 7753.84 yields 0.6713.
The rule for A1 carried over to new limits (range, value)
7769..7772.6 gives 0.7268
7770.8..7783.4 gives 0.7526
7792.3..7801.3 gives 0.7289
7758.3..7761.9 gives 0.7475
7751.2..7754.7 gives 0.7081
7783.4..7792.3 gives 0.723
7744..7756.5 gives 0.7459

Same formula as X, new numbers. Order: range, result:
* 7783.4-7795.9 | 0.5387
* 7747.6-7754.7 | 0.6713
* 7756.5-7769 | 0.6941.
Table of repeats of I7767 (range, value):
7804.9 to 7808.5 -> 0.676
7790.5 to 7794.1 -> 0.605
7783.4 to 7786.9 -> 0.722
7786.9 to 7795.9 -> 0.651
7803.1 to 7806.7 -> 0.667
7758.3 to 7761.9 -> 0.728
